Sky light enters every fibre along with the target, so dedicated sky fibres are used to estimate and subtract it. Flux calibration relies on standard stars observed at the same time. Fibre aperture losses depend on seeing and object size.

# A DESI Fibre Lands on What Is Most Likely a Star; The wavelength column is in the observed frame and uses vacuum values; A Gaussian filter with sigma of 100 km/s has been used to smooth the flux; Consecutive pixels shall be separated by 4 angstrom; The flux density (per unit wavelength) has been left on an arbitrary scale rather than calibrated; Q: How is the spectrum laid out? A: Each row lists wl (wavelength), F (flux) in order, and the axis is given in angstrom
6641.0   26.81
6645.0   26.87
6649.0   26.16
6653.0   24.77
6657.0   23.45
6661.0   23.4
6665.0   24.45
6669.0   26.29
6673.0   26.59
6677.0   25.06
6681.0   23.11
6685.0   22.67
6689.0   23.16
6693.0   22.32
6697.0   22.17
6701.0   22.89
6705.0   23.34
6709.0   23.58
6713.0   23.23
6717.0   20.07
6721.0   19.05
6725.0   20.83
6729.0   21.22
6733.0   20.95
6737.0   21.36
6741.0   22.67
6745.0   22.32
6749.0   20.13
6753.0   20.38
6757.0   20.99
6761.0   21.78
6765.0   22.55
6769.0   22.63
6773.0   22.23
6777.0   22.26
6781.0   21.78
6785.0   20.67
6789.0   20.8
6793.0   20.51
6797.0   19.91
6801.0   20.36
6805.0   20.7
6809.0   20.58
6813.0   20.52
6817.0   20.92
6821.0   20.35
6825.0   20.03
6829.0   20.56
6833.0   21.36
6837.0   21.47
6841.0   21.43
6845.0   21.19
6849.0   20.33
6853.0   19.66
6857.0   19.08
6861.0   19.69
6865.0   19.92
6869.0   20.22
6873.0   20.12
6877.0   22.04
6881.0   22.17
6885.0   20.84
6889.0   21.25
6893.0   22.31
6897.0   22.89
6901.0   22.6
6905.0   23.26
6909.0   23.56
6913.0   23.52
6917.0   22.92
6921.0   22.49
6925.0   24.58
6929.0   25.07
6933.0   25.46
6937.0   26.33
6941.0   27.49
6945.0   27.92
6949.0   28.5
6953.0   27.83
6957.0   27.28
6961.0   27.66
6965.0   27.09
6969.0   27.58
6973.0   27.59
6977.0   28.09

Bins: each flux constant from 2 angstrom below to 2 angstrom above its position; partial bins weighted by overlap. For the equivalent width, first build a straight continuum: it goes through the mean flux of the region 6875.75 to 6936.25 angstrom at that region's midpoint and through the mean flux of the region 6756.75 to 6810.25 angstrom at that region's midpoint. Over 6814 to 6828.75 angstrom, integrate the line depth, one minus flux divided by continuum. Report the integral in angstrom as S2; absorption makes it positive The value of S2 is 0.9 angstrom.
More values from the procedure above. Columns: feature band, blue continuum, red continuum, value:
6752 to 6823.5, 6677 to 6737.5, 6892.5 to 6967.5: 6.6 angstrom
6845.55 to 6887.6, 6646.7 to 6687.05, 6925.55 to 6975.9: 9.4 angstrom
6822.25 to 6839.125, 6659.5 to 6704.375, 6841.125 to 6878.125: 0.0 angstrom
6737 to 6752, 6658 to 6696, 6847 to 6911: 1.0 angstrom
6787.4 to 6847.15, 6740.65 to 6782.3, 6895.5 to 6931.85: 4.5 angstrom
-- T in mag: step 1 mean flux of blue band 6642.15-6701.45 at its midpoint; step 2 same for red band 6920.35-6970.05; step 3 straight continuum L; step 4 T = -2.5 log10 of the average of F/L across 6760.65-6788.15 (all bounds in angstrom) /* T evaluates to 0.15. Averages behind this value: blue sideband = 24.3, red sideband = 26.7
